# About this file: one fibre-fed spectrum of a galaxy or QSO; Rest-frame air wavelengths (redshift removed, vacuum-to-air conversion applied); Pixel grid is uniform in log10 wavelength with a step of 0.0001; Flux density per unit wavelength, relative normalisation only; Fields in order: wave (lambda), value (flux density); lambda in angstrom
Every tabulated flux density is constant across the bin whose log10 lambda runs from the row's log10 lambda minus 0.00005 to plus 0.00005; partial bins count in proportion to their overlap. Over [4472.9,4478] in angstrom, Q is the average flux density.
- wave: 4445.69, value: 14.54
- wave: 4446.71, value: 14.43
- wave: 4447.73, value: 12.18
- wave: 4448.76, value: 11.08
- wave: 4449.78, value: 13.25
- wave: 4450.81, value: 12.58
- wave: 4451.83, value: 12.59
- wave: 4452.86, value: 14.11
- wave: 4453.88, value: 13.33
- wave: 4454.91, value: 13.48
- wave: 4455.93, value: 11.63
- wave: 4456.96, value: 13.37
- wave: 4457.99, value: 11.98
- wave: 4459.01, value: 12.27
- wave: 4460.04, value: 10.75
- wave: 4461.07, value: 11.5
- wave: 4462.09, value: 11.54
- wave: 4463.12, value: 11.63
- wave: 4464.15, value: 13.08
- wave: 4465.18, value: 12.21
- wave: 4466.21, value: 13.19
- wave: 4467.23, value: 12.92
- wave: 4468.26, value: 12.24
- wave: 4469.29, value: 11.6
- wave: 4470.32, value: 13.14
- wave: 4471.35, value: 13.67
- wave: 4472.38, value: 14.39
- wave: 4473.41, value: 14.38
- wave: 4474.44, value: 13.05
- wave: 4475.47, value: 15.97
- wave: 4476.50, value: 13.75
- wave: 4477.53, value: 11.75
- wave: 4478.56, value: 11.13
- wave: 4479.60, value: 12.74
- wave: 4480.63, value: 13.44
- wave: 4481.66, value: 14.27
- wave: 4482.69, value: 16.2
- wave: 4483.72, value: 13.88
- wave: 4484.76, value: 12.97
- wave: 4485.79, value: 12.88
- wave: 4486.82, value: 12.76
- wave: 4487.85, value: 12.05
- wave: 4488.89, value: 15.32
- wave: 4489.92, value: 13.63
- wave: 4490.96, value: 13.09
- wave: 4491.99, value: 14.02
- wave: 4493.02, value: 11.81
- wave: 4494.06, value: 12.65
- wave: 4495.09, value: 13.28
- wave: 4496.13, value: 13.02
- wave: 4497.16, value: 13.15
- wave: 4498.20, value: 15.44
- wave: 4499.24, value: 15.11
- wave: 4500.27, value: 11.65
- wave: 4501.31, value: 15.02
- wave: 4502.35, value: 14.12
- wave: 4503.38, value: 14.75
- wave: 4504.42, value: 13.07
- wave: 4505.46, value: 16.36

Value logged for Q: 13.8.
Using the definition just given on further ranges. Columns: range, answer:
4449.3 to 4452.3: 12.8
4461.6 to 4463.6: 11.6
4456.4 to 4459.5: 12.5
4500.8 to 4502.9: 14.6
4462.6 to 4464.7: 12.3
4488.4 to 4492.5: 14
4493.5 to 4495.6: 12.9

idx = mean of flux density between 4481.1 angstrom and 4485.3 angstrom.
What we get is 14.3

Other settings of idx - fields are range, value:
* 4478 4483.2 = 13.5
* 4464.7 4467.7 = 12.8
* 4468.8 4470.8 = 12.4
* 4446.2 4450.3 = 12.7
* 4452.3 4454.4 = 13.7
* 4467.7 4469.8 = 11.9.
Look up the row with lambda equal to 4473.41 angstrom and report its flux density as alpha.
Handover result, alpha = 14.38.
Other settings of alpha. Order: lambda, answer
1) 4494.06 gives 12.65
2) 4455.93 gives 11.63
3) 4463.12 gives 11.63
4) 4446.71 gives 14.43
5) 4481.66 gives 14.27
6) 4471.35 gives 13.67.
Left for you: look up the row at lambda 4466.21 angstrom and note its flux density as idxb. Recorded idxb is 13.19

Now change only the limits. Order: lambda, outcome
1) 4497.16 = 13.15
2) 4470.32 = 13.14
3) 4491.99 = 14.02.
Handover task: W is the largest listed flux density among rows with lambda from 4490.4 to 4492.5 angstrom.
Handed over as 14.02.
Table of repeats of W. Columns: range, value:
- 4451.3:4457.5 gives 14.11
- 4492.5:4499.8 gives 15.44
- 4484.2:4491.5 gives 15.32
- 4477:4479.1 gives 11.75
